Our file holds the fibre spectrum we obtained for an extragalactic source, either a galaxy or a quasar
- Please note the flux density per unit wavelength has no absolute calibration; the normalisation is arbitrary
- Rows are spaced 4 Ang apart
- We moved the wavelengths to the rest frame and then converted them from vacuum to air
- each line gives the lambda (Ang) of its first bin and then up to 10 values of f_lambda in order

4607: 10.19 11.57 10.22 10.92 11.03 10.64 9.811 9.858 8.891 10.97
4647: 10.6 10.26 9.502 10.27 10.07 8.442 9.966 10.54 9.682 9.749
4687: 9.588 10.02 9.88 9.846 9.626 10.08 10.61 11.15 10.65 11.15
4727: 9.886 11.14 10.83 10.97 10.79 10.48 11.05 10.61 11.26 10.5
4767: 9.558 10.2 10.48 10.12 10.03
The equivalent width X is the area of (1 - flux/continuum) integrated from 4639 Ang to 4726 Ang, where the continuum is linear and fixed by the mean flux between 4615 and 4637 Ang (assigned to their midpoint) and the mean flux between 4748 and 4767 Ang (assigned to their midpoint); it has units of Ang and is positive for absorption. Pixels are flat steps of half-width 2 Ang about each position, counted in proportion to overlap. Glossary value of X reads 3.72 Ang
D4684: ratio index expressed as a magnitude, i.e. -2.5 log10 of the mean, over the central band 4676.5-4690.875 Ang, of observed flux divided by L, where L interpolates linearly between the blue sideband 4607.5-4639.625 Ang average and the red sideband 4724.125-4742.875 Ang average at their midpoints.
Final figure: 0.09 mag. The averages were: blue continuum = 10.4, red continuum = 10.7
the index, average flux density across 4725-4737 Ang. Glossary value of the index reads 10.6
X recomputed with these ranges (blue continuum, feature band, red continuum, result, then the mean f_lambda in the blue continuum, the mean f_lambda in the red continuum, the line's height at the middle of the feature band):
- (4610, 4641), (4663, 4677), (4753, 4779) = 0.87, 10.3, 10.4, 10.4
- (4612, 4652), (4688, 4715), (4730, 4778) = 1.12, 10.4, 10.6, 10.5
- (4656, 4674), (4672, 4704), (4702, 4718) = 0.65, 9.72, 10.4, 10.1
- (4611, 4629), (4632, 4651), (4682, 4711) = 0.82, 10.8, 9.88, 10.5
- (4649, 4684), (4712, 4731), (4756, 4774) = -1.13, 9.83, 10.4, 10.1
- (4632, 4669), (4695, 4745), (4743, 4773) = -1.10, 9.87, 10.5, 10.3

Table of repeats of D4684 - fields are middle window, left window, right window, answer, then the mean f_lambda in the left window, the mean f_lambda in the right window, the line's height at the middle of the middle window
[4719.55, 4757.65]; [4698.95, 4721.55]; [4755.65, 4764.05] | -0.010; 10.4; 10.9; 10.7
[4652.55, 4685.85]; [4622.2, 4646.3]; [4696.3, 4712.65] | 0.035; 10.2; 10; 10.1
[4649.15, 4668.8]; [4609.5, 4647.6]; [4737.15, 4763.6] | 0.087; 10.4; 10.8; 10.5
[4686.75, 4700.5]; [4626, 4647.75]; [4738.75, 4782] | 0.045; 10.1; 10.5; 10.3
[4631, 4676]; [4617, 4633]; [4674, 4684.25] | 0.036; 10.6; 9.95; 10.3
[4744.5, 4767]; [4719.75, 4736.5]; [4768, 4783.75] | -0.026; 10.7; 10.2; 10.4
